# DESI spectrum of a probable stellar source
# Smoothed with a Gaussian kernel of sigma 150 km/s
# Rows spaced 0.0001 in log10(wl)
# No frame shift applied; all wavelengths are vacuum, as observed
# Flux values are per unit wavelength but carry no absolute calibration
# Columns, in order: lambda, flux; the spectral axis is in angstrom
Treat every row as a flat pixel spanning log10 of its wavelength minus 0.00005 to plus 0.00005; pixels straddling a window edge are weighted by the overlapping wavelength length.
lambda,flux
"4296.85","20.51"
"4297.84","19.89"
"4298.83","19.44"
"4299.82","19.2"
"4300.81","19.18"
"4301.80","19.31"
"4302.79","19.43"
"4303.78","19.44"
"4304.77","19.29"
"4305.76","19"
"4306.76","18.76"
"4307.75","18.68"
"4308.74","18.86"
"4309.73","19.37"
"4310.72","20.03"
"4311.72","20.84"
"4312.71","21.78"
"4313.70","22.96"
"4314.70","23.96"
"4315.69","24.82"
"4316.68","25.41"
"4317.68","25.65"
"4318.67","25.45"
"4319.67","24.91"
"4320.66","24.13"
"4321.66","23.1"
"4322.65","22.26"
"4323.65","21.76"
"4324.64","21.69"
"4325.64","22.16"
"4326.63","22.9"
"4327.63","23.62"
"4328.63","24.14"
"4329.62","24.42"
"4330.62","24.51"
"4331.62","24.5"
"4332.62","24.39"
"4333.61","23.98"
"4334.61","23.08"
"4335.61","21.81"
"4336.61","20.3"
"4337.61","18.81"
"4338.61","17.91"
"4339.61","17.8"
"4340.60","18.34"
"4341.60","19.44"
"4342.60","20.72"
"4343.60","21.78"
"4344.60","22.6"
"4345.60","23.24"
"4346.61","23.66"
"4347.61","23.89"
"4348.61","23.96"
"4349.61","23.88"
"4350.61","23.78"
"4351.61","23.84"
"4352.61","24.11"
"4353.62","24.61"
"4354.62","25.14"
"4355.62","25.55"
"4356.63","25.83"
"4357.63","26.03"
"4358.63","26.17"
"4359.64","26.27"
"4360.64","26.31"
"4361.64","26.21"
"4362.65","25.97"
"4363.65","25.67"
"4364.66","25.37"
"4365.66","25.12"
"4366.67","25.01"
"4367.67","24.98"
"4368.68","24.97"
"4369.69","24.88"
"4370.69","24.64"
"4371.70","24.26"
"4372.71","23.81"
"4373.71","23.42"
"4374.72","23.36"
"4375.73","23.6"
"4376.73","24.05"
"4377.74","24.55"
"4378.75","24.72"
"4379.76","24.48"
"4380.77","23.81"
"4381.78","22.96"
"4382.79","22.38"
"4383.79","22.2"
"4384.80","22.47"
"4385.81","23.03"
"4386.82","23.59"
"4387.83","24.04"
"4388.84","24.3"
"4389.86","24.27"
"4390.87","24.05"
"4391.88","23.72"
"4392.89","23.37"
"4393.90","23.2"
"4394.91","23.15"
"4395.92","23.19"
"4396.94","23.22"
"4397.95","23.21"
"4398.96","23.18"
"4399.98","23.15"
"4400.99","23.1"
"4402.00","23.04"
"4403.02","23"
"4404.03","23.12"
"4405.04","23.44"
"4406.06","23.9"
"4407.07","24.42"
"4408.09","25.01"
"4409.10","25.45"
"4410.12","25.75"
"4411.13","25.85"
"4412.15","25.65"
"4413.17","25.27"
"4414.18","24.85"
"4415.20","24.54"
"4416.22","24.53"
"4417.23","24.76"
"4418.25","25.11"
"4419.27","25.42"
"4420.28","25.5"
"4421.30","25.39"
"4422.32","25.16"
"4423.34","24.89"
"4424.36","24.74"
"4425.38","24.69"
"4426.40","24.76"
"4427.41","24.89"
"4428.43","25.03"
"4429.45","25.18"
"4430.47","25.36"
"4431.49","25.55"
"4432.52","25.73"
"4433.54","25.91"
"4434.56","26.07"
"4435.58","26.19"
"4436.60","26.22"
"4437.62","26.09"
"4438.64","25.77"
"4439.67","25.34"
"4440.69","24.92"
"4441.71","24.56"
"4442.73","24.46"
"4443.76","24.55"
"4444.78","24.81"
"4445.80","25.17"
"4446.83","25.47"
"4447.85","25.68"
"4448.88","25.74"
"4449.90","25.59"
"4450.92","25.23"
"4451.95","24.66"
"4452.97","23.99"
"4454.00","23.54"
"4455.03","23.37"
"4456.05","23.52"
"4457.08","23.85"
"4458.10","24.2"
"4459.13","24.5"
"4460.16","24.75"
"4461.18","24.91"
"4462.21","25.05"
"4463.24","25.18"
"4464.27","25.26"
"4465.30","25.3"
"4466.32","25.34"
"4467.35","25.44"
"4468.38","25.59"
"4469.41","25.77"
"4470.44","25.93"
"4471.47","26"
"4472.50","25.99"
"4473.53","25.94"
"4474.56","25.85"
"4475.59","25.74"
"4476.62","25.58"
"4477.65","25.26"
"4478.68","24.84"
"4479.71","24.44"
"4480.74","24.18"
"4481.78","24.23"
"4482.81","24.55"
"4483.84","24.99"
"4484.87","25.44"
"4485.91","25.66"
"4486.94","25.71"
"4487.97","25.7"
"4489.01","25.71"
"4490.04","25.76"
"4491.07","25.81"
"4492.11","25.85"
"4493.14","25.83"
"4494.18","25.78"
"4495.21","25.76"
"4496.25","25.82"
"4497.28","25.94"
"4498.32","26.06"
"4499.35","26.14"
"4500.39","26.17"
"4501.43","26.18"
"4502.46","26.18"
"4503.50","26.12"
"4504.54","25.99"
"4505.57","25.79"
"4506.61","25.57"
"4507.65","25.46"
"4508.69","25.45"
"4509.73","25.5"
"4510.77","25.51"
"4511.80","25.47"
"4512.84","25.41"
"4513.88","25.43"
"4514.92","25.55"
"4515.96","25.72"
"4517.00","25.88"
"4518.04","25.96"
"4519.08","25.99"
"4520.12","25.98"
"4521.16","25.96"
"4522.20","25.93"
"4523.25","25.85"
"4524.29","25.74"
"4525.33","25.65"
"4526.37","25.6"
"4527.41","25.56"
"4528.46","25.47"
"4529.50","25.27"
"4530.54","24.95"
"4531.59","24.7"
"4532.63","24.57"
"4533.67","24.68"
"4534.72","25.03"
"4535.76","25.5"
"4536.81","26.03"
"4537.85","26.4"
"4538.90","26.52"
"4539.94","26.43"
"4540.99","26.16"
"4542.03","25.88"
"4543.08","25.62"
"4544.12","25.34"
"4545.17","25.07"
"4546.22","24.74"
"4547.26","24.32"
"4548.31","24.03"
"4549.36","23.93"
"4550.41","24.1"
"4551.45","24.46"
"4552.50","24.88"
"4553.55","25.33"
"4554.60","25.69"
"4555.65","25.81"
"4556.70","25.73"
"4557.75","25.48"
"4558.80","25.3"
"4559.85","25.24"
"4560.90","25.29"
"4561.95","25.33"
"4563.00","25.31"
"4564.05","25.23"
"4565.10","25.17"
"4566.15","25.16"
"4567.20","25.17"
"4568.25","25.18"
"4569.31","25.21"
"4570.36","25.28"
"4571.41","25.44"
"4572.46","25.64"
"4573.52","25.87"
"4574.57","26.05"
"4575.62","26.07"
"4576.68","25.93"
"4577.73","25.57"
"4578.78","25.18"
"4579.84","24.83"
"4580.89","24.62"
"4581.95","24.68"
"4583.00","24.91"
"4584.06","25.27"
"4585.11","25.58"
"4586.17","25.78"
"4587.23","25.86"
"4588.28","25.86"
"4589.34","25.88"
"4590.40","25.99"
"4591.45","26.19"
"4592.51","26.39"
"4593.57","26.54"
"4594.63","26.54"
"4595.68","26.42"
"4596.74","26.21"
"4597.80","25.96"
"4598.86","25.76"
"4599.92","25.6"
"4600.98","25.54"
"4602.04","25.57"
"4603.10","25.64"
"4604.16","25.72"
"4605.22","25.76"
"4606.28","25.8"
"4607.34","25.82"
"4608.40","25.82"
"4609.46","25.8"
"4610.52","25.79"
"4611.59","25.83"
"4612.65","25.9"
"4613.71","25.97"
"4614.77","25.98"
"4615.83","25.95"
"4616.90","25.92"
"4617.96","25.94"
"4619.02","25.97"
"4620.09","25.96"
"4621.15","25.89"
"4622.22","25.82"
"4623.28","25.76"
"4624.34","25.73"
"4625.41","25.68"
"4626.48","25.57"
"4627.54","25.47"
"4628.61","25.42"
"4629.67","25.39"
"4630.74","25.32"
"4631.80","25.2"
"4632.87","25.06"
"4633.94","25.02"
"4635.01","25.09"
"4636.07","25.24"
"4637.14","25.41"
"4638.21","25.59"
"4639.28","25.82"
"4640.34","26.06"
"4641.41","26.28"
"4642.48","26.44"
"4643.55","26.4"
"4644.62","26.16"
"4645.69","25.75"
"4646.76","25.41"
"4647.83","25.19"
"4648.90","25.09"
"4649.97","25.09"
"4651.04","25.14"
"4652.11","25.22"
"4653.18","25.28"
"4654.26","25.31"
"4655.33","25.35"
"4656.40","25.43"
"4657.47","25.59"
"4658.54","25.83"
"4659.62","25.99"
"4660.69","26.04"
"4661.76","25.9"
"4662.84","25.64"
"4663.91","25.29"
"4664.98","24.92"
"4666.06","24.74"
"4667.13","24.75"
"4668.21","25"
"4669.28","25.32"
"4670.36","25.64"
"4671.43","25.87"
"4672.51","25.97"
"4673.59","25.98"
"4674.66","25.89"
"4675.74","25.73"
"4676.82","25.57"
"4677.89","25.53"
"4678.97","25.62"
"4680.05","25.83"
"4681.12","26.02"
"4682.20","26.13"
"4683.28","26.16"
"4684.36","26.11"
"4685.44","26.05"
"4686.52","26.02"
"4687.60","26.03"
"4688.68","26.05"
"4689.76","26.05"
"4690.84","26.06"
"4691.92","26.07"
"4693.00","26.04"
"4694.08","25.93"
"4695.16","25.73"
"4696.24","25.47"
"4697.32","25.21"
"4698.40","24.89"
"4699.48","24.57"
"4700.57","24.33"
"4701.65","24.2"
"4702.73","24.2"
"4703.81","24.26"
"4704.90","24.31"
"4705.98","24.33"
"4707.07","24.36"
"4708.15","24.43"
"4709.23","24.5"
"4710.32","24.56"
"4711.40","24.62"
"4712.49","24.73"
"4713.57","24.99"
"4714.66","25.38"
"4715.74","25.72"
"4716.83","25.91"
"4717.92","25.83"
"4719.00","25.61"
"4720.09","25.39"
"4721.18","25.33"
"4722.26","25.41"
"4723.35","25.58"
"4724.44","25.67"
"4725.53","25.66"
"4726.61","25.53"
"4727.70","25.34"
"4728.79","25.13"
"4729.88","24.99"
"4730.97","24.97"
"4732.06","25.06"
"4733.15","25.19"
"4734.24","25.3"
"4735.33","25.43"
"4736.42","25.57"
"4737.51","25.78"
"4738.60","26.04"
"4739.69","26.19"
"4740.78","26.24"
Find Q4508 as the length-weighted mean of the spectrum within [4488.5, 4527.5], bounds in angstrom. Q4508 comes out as 25.8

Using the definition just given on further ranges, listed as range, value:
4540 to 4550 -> 25.1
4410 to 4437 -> 25.3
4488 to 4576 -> 25.5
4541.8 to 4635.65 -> 25.5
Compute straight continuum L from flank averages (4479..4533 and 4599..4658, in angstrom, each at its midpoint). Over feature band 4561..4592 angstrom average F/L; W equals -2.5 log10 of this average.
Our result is 0.01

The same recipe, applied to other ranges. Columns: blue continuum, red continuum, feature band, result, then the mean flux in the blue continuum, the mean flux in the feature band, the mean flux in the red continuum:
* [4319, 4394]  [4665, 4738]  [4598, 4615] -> -0.039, 23.6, 25.8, 25.4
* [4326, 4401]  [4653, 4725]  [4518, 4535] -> -0.041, 23.6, 25.4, 25.4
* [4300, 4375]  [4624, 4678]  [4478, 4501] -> -0.056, 22.9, 25.5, 25.5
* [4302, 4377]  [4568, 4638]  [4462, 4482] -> -0.043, 23.1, 25.4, 25.7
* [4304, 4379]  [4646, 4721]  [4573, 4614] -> -0.041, 23.2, 25.8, 25.4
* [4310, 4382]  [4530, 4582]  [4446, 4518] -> -0.029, 23.6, 25.4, 25.3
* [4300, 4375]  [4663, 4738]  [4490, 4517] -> -0.076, 22.9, 25.8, 25.4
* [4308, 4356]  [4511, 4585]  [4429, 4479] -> -0.044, 22.7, 25.2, 25.4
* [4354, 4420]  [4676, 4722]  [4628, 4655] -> -0.014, 24.4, 25.5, 25.3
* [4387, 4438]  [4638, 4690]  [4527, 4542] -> -0.018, 24.6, 25.5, 25.7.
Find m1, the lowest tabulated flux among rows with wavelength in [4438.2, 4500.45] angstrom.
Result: 23.37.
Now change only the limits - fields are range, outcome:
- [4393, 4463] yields 23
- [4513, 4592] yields 23.93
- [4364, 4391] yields 22.2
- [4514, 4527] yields 25.55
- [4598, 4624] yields 25.54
